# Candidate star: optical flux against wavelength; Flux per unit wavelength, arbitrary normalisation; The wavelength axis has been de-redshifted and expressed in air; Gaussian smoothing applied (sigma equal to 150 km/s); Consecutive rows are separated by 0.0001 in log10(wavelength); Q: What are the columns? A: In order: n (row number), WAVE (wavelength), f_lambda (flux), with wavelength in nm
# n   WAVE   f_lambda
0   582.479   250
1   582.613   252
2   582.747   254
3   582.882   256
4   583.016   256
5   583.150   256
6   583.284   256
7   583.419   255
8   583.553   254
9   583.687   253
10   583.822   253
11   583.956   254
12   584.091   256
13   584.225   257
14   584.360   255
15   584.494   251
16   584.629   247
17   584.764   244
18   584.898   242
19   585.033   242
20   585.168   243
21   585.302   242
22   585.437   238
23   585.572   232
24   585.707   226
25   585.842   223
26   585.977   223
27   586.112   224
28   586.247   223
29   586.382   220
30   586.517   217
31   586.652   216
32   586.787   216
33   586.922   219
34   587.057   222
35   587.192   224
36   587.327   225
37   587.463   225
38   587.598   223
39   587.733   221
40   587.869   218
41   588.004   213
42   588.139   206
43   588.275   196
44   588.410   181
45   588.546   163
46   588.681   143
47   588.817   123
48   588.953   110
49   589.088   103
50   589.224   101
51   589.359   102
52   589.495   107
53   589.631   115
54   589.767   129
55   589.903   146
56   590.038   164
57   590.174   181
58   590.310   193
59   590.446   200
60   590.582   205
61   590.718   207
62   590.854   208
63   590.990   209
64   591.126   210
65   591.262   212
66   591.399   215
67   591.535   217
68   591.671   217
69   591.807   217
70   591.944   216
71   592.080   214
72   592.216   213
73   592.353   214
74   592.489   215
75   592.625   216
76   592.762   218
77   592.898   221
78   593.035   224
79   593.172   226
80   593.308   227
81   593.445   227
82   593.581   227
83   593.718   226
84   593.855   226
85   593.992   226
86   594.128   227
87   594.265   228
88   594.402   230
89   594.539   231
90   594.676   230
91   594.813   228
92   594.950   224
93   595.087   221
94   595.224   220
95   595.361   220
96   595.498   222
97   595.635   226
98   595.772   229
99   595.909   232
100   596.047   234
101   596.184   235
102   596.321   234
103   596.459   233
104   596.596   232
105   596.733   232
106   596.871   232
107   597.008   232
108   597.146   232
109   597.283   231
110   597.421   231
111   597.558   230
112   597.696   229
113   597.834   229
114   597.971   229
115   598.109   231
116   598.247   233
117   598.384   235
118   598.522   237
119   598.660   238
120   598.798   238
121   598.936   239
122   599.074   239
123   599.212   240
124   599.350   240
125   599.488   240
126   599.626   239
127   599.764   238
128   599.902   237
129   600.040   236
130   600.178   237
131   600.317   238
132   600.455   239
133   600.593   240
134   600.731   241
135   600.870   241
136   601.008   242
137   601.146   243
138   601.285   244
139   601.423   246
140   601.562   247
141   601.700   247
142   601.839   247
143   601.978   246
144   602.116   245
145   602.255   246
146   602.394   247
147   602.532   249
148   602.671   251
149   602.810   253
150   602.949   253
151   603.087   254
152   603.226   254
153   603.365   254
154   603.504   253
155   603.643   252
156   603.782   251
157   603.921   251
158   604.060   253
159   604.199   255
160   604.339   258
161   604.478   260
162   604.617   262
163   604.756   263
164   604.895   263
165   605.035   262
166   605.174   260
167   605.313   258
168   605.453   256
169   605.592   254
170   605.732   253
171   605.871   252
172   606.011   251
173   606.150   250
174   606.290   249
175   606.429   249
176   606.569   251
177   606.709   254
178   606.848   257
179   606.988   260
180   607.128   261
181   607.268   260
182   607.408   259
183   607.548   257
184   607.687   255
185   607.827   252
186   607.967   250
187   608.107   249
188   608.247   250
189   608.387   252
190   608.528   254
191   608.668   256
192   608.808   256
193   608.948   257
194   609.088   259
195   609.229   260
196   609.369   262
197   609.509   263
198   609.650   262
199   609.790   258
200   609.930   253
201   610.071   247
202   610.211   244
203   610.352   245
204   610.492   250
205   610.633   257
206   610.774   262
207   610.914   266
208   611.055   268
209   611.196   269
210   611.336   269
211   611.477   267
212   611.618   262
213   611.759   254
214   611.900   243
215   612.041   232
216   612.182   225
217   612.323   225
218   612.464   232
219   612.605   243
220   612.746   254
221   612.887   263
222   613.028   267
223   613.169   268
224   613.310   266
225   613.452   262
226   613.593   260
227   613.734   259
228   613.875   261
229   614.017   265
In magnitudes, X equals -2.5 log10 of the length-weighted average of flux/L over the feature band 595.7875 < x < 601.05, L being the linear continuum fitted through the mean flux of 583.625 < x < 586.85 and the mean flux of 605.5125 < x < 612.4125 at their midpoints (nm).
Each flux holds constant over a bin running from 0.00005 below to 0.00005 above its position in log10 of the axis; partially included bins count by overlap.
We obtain 0.05 mag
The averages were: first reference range 237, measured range 235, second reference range 254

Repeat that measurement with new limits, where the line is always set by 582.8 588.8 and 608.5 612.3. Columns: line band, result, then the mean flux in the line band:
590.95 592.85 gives 0.10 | 215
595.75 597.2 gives 0.04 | 232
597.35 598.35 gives 0.05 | 231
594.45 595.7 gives 0.07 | 225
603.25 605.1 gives -0.03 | 257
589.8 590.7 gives 0.28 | 181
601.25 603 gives -0.01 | 248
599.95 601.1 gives 0.02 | 239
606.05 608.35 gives -0.01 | 254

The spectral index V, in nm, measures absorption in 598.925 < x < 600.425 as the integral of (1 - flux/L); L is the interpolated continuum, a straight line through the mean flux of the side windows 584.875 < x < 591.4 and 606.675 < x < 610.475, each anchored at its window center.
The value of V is -0.06 nm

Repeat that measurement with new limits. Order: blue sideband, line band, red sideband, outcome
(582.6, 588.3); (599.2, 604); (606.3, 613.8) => 0.06 nm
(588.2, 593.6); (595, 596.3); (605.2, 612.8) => -0.15 nm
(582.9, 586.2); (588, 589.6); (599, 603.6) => 0.67 nm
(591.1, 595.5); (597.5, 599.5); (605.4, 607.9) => -0.01 nm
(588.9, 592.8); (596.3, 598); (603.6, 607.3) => -0.14 nm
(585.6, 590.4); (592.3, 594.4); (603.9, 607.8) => -0.18 nm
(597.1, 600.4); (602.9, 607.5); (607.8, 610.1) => -0.14 nm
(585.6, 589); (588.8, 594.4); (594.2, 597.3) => 0.63 nm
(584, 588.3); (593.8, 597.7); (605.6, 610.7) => 0.19 nm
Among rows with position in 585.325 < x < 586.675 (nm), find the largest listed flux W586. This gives 238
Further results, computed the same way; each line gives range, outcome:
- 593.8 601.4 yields 244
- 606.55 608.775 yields 261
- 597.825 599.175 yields 239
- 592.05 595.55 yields 231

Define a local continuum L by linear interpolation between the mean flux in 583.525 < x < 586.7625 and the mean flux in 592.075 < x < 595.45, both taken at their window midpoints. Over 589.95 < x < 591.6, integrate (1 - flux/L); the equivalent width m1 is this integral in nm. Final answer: 0.20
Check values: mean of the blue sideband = 238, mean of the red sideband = 223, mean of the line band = 201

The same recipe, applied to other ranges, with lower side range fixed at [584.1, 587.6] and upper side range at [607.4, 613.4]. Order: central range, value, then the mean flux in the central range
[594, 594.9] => 0.04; 229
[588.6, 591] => 0.86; 151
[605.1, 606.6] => -0.02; 253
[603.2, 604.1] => -0.02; 252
